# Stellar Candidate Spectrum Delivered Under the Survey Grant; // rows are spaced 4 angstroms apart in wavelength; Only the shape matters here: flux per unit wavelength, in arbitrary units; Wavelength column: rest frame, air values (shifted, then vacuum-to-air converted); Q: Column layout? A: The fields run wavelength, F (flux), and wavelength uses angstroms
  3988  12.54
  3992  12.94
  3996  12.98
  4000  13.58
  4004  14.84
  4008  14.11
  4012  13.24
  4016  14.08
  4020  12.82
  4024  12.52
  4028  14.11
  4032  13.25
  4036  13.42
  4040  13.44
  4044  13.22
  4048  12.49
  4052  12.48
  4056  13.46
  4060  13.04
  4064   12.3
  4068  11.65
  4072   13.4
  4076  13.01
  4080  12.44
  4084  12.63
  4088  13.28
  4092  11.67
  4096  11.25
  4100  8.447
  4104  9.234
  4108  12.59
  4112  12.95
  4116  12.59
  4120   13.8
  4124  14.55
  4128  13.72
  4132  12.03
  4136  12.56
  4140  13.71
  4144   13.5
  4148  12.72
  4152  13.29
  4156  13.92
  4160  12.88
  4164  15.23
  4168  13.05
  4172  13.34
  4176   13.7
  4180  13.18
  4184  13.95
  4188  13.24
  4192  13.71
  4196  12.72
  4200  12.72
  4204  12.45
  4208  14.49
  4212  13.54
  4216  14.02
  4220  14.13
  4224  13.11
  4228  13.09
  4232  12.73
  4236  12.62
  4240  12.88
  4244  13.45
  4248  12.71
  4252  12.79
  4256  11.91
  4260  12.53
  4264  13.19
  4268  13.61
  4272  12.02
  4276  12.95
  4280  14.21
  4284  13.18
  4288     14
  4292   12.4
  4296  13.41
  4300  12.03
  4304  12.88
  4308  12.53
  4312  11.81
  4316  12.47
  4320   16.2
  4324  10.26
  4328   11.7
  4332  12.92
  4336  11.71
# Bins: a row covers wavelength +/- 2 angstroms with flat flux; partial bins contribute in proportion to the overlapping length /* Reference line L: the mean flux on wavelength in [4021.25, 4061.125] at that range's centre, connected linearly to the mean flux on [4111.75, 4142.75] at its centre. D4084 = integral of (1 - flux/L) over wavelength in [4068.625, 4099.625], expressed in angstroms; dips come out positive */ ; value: 2.2 angstroms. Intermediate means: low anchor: 13.1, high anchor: 13.3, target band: 12.3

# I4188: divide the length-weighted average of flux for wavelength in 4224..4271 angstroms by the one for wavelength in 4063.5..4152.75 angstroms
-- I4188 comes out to 1.0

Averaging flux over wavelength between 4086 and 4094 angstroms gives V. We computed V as 12.5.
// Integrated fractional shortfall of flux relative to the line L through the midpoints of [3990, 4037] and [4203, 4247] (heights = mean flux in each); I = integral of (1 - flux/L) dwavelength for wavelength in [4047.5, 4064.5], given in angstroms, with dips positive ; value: 0.8 angstroms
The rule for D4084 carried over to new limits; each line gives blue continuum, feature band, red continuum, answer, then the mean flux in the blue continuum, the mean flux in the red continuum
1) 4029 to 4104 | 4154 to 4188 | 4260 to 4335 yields -2.7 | 12.4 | 12.9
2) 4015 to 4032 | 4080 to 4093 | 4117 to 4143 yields 0.8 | 13.3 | 13.4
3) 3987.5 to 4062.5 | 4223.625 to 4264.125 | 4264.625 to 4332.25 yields 0.5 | 13.3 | 12.9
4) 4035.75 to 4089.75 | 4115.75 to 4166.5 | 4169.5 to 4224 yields -0.9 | 12.9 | 13.5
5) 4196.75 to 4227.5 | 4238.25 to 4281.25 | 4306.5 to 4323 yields 1.2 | 13.4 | 13.1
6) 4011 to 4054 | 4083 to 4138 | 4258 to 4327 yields 3.7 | 13.2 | 12.9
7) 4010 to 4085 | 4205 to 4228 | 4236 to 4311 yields -1.4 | 13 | 12.9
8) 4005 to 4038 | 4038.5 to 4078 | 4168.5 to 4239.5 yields 1.8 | 13.5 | 13.3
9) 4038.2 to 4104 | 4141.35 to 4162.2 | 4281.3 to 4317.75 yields -1.4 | 12.3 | 12.8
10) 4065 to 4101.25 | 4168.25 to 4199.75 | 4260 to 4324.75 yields -2.1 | 12.1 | 13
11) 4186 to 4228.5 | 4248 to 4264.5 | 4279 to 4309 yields 0.8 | 13.4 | 13.1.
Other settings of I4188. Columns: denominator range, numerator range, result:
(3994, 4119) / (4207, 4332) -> 1.02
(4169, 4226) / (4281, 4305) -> 0.97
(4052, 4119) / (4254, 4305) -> 1.07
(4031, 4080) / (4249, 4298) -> 1.01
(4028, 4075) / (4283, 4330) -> 0.98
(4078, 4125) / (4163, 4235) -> 1.11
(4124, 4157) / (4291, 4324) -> 0.97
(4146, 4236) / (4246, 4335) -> 0.95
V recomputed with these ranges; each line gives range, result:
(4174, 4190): 13.5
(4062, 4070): 12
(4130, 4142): 12.8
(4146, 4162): 13.2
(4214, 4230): 13.6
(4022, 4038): 13.3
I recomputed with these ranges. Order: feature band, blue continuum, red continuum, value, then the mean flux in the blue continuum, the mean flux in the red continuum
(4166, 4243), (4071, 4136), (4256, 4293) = -3.18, 12.3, 13.1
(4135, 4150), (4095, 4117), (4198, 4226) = -1.55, 11.1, 13.5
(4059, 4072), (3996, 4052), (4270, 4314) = 0.87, 13.4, 12.9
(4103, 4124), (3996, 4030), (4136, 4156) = 1.22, 13.6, 13.3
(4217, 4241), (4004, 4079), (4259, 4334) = -0.37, 13.2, 12.9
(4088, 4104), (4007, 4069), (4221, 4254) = 2.95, 13.1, 13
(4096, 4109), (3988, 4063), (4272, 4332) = 3.05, 13.3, 12.8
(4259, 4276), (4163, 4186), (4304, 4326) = 0.19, 13.7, 12.7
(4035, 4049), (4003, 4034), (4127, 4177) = 0.38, 13.6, 13.3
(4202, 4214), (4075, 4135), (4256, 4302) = -0.75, 12.3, 13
